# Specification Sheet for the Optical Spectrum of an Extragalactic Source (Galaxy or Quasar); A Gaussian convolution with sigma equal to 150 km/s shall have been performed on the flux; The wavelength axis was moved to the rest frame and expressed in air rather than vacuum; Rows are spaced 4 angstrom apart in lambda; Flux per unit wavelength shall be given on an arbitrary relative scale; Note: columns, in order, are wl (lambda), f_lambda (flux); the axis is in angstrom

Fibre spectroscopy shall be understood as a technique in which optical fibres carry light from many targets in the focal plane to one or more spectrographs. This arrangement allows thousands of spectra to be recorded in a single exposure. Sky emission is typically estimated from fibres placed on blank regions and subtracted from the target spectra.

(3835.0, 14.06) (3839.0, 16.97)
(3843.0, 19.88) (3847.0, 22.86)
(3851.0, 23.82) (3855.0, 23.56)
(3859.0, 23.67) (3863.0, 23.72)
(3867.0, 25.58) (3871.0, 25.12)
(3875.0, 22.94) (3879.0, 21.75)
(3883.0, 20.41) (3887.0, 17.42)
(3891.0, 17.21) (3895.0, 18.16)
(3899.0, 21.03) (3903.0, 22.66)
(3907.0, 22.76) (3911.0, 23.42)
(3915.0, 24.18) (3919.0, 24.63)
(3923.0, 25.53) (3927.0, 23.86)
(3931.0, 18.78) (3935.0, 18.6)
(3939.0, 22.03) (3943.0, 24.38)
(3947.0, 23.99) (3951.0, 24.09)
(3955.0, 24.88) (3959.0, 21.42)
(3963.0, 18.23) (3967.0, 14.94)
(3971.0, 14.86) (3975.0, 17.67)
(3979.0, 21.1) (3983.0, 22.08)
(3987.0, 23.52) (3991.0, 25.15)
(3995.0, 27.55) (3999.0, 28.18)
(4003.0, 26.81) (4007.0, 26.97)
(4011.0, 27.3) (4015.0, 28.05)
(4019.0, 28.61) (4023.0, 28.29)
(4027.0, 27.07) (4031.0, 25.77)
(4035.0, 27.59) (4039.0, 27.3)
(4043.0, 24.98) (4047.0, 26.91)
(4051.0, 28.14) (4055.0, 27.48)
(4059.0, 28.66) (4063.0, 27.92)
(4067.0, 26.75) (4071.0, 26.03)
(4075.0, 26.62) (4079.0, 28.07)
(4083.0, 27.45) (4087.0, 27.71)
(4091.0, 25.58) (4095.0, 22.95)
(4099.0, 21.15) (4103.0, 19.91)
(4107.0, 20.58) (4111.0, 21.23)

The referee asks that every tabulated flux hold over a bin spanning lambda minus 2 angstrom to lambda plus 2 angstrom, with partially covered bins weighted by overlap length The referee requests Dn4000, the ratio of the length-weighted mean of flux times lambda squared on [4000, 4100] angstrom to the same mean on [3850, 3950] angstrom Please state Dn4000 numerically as 1.30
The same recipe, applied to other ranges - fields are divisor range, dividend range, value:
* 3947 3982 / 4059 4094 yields 1.43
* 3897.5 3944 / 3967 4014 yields 1.08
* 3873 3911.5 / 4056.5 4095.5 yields 1.43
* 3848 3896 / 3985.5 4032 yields 1.31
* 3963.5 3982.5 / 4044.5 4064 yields 1.64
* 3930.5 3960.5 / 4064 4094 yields 1.27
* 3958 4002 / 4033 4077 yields 1.31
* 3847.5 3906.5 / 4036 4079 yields 1.35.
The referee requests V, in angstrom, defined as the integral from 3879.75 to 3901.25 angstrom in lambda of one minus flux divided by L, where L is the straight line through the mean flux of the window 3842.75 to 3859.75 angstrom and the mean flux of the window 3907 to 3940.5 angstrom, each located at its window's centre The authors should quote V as 3.5 angstrom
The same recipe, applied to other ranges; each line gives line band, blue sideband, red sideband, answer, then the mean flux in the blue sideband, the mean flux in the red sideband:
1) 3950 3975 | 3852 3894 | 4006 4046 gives 5.62 angstrom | 22.1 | 27.2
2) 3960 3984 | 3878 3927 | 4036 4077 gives 5.99 angstrom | 21.7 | 27.1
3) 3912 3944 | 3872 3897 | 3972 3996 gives -2.74 angstrom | 19.9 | 22.3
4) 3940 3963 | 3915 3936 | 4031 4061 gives 0.40 angstrom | 22.6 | 27.2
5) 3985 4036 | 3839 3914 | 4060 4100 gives -4.61 angstrom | 21.9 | 26.2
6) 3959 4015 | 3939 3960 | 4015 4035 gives 6.36 angstrom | 23.7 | 27.5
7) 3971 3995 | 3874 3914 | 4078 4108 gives 0.58 angstrom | 20.8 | 24.2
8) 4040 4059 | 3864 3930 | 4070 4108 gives -2.29 angstrom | 22.3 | 24.7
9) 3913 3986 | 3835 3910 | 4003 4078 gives 7.91 angstrom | 21.5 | 27.2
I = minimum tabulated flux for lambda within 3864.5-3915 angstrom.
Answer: 17.21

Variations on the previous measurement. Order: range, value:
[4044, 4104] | 19.91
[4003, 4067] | 24.98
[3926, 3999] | 14.86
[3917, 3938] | 18.6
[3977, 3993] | 21.1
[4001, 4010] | 26.81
